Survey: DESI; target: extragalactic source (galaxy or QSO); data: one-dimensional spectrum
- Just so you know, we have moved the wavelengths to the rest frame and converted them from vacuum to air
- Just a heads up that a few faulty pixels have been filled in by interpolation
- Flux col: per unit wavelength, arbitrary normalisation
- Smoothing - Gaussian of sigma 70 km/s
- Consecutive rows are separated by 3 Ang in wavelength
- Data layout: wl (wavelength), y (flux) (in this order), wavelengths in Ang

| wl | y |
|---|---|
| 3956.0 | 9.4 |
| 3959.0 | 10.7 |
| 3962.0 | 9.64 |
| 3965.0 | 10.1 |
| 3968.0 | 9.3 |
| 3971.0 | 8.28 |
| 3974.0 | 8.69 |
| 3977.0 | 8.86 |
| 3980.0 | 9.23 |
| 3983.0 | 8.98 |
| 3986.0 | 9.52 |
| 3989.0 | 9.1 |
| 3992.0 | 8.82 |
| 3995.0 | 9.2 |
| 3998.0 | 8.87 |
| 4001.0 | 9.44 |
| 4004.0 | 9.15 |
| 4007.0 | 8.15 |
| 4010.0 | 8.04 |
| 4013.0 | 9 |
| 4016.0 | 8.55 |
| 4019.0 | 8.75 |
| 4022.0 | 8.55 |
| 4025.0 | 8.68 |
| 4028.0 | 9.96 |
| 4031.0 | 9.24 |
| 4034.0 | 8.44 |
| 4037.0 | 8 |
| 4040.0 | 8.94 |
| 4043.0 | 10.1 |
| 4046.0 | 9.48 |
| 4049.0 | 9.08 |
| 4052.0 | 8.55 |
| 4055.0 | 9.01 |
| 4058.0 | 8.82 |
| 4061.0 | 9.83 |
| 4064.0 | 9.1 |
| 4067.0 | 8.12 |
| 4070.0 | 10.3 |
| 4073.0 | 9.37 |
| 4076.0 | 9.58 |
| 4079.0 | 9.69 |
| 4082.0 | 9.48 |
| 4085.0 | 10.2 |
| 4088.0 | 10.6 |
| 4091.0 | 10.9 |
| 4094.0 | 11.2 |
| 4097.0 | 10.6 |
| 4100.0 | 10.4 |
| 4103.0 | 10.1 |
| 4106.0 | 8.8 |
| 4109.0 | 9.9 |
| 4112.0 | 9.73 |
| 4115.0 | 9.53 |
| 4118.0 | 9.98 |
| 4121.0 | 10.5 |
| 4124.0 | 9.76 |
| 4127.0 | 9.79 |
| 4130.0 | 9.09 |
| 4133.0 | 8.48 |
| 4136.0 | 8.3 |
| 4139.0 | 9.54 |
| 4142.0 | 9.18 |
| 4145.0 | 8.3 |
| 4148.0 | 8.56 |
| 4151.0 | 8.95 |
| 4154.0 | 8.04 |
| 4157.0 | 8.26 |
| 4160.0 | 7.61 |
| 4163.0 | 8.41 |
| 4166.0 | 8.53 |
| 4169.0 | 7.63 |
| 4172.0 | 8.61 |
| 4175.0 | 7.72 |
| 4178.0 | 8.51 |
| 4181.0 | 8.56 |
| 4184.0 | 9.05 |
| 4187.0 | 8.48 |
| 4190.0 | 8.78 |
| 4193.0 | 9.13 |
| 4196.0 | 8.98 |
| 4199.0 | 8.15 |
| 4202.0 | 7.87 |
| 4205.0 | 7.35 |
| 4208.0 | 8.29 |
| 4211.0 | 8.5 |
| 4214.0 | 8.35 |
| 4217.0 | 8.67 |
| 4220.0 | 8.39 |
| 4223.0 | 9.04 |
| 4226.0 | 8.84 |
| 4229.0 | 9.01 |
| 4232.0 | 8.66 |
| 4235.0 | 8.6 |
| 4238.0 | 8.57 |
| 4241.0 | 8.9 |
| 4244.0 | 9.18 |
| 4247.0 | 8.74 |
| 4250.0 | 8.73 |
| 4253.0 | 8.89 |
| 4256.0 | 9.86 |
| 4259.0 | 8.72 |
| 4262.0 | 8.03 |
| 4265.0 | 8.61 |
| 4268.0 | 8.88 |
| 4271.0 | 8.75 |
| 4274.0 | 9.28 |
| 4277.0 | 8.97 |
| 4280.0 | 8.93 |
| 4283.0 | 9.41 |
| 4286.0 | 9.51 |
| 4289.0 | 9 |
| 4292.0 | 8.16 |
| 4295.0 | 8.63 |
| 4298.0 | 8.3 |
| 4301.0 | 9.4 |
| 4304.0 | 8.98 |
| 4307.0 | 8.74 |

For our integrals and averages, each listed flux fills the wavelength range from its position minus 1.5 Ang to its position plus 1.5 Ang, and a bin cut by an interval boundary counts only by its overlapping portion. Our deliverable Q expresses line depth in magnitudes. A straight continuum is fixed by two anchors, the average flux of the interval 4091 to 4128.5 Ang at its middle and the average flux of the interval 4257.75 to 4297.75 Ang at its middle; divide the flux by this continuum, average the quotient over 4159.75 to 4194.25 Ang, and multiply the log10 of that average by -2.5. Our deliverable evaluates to 0.14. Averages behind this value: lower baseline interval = 10.1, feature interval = 8.44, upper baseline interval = 8.82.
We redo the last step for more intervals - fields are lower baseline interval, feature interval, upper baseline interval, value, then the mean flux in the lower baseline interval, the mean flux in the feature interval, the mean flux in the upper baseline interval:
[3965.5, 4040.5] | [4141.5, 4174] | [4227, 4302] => 0.068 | 8.89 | 8.34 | 8.87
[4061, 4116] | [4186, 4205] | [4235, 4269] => 0.087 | 9.87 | 8.47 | 8.82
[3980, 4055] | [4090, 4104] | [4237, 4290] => -0.189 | 8.95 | 10.7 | 8.95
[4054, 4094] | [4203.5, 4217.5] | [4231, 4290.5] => 0.115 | 9.68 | 8.2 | 8.91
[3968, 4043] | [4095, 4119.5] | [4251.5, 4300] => -0.119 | 8.89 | 9.91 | 8.88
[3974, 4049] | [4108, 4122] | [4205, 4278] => -0.122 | 8.96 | 9.91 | 8.74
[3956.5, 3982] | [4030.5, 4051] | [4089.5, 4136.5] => 0.067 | 9.34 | 9.02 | 9.85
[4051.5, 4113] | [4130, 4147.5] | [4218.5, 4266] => 0.076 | 9.75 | 8.78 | 8.8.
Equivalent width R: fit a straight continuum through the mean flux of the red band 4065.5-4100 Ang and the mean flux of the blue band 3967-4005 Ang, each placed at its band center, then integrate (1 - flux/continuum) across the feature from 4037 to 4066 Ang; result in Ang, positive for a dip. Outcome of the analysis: 1.70 Ang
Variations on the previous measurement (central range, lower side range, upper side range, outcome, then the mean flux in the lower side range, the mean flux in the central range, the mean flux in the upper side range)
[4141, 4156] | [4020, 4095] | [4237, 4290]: 1.0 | 9.39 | 8.58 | 8.95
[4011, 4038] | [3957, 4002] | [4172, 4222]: 0.8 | 9.25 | 8.8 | 8.44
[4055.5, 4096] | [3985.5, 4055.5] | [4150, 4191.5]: -4.9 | 8.93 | 9.77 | 8.36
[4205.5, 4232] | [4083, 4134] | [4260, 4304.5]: 1.9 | 9.98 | 8.59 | 8.85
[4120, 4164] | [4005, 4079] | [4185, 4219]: -1.0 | 9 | 8.84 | 8.42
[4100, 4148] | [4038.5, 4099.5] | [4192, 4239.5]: -0.9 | 9.66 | 9.4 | 8.52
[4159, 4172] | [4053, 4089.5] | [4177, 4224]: 1.0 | 9.5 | 8.13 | 8.5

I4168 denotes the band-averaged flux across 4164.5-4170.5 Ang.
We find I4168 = 8.08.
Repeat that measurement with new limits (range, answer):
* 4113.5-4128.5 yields 9.91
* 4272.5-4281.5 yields 9.06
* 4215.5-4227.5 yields 8.73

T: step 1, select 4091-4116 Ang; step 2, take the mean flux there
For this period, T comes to 10.1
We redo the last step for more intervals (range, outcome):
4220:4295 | 8.87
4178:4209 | 8.47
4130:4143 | 8.89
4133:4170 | 8.46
